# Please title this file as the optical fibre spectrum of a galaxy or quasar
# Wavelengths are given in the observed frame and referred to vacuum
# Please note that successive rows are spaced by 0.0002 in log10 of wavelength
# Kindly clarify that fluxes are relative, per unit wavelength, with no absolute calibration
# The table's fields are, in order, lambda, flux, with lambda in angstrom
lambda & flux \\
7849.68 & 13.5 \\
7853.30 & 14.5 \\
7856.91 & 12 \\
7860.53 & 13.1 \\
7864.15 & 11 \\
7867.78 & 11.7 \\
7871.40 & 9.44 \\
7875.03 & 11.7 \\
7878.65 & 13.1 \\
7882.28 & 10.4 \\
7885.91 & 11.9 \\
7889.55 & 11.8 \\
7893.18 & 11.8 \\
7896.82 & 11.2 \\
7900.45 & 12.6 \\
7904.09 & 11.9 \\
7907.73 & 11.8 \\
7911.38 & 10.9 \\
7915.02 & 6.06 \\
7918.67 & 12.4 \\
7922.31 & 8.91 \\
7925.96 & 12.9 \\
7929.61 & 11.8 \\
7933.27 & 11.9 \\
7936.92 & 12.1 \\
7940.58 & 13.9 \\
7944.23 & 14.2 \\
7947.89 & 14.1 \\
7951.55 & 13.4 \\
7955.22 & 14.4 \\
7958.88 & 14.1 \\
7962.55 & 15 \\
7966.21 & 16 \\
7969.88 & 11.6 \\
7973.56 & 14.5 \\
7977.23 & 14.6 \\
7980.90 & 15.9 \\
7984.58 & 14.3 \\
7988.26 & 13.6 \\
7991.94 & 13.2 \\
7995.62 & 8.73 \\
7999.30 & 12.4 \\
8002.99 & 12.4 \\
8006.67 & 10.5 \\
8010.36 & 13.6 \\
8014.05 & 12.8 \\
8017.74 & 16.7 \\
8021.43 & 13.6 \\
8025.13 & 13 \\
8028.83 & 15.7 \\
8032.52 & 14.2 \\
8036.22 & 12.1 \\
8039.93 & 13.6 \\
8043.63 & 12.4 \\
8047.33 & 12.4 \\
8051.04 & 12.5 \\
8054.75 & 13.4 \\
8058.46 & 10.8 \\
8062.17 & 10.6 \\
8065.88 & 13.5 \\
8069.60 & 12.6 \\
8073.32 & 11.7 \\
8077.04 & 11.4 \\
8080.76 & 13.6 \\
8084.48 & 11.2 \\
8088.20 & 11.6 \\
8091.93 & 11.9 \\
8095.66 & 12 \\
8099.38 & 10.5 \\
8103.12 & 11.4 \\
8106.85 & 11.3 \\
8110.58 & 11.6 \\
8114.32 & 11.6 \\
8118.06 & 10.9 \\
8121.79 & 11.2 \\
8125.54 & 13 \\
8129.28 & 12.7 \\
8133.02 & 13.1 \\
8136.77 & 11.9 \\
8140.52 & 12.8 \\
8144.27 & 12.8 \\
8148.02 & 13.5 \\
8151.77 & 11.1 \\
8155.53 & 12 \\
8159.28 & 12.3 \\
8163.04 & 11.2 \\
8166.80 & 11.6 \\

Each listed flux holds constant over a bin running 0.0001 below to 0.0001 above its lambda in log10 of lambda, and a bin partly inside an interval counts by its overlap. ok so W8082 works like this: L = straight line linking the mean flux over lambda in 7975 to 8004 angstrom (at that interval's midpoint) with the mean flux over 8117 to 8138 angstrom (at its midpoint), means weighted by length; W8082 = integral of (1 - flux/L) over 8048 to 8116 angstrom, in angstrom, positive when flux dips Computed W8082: 3.6 angstrom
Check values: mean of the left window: 13.2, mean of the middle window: 11.9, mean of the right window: 12.2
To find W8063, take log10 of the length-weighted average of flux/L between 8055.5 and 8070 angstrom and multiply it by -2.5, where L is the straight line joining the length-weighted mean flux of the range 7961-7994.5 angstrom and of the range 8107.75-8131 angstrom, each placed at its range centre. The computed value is 0.07 mag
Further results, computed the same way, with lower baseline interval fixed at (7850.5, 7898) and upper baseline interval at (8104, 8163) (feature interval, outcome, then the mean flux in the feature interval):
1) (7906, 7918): 0.21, 9.83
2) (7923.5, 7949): -0.08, 12.9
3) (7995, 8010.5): 0.04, 11.5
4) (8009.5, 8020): -0.20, 14.4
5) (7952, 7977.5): -0.19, 14.2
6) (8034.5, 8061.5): -0.03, 12.4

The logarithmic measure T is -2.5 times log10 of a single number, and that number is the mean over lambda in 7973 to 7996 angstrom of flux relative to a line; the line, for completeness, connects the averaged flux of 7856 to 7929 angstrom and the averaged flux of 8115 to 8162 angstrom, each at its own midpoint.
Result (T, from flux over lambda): -0.18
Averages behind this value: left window 11.3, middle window 13.8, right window 12.2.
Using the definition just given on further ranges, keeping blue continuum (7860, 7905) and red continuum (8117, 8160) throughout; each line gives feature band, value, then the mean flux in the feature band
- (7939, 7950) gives -0.192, 14.1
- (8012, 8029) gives -0.185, 14.2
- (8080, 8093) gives 0.019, 12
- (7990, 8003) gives 0.030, 11.6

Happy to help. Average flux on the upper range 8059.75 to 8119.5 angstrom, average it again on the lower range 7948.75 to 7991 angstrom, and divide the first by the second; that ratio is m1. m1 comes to 0.8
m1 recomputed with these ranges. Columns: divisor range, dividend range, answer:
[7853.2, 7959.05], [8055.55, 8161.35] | 1.00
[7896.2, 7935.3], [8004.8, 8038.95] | 1.22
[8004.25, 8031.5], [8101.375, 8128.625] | 0.85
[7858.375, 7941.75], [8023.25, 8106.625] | 1.08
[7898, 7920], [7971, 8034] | 1.24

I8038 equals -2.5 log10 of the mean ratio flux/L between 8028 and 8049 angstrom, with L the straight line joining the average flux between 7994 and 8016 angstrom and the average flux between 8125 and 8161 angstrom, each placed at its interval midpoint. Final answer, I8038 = -0.11 mag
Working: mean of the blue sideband 11.8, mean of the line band 13.3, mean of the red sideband 12.5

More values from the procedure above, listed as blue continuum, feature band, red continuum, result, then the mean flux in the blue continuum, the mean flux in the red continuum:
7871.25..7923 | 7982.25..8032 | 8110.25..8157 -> -0.134 mag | 11.2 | 12.2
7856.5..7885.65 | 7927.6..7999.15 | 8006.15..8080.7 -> -0.104 mag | 11.6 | 12.9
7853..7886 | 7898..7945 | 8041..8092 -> 0.026 mag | 11.8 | 12.1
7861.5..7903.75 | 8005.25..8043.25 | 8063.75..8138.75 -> -0.152 mag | 11.6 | 11.9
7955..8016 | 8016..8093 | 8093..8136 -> -0.023 mag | 13.4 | 11.8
